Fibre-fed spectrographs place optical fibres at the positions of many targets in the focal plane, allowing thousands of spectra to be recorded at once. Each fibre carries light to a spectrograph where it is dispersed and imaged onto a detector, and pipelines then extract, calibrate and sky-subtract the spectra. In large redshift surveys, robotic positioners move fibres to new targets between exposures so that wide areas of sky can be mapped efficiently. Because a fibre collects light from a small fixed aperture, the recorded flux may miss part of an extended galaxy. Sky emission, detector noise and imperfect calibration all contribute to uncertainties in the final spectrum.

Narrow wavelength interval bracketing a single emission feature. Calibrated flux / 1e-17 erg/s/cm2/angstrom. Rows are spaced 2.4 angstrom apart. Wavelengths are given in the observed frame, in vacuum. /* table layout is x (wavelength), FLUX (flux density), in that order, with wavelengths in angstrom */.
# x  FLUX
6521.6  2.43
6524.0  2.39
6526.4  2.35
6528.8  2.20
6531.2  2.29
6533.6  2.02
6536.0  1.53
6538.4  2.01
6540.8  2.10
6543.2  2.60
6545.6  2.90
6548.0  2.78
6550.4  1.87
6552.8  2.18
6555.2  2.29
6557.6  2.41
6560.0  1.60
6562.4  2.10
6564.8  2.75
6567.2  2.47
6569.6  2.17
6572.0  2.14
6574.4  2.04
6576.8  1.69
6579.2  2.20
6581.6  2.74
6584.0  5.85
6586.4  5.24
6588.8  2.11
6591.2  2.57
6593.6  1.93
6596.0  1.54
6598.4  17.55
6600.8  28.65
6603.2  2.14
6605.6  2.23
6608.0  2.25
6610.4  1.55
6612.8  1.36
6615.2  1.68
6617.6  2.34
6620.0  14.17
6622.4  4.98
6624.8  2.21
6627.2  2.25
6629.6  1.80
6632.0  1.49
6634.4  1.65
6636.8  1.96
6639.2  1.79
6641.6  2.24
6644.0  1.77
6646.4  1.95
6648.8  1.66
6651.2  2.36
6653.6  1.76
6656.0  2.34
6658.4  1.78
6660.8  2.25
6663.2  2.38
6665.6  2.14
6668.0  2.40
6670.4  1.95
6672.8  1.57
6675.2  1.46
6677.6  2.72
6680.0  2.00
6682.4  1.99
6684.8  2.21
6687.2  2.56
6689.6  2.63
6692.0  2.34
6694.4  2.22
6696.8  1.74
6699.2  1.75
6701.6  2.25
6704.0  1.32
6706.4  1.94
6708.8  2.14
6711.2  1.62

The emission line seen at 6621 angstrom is [N II] 6583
